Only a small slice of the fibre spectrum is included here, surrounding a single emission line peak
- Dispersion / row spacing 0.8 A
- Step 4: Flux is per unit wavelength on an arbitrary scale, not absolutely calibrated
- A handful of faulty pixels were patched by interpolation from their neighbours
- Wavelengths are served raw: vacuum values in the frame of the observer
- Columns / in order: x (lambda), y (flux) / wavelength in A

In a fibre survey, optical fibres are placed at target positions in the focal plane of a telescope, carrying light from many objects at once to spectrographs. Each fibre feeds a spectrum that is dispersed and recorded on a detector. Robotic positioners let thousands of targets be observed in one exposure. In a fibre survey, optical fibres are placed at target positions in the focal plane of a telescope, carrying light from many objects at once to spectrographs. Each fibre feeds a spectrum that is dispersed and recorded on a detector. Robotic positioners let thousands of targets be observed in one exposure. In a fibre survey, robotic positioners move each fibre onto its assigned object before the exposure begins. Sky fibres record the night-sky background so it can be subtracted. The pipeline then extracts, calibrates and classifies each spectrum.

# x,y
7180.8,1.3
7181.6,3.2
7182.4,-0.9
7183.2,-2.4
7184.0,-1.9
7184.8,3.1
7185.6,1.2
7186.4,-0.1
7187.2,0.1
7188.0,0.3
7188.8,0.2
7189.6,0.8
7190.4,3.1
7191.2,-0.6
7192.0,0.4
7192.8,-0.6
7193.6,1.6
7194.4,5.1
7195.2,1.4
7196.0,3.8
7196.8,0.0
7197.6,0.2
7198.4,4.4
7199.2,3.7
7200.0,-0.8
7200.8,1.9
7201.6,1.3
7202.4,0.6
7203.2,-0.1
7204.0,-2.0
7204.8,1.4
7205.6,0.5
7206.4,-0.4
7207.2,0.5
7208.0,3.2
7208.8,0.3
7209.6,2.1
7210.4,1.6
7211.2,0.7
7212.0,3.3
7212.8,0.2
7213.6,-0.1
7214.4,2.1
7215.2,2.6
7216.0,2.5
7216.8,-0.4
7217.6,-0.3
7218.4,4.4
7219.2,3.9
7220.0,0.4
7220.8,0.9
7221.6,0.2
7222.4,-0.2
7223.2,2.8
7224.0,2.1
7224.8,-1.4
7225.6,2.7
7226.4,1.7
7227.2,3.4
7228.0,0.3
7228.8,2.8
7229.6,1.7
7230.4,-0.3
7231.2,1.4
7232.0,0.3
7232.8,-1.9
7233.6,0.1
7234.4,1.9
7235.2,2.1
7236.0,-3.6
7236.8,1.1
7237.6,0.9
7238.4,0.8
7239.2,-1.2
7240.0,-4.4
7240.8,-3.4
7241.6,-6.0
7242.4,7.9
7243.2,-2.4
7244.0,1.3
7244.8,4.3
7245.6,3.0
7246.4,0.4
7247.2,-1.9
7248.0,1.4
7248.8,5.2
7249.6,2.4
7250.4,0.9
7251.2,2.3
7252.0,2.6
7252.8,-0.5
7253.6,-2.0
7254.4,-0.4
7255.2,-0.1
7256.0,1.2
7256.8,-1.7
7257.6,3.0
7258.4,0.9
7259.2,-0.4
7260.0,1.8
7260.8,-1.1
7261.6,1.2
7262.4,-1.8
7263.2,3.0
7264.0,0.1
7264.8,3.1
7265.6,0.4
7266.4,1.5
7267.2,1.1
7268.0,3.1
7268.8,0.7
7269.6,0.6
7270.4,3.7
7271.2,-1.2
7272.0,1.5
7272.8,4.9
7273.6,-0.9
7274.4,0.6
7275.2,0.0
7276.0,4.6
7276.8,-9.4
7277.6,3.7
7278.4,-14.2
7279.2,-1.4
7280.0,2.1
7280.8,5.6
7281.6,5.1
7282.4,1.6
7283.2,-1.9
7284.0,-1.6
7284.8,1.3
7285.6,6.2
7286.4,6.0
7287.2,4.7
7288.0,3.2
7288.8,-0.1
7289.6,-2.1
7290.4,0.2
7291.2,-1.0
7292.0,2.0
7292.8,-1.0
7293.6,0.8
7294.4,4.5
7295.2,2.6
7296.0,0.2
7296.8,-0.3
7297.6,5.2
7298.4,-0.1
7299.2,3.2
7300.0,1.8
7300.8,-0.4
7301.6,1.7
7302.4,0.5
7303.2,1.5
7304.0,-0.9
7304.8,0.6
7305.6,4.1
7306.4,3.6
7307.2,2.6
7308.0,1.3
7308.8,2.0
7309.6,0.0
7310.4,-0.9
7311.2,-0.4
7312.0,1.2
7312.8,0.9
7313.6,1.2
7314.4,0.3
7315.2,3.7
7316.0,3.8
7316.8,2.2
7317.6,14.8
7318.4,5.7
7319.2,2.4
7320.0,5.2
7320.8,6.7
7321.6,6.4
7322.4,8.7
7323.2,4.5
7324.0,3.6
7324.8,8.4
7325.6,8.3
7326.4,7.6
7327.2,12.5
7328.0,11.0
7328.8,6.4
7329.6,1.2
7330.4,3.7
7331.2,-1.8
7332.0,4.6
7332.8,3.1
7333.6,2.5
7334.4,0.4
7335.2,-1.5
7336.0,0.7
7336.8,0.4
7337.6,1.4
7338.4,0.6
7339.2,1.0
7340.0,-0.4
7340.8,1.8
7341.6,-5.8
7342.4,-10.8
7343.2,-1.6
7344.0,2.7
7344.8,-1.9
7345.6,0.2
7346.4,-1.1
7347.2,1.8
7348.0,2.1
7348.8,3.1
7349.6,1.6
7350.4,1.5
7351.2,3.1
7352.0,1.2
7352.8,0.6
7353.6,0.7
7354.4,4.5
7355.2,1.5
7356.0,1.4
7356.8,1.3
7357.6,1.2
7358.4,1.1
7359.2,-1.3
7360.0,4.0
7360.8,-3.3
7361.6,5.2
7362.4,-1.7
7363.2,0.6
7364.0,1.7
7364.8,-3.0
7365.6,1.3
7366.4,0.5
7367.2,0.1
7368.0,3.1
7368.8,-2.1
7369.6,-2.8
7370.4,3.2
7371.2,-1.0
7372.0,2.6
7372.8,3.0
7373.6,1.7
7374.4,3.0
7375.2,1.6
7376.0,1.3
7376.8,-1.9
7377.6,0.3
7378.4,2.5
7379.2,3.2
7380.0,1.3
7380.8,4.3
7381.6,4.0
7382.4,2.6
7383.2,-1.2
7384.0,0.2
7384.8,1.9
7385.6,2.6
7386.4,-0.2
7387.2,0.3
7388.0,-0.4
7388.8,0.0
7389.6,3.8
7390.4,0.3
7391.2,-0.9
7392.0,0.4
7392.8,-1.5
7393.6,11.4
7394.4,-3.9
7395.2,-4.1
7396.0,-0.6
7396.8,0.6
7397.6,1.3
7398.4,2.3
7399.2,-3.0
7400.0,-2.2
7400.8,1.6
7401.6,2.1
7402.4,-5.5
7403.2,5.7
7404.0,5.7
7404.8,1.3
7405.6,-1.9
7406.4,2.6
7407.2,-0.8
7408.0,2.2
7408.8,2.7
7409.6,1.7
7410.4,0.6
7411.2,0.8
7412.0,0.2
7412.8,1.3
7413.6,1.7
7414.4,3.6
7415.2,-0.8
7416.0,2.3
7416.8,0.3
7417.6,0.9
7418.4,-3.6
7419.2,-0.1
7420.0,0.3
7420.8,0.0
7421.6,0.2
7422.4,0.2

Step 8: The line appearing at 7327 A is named [O II] 3727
